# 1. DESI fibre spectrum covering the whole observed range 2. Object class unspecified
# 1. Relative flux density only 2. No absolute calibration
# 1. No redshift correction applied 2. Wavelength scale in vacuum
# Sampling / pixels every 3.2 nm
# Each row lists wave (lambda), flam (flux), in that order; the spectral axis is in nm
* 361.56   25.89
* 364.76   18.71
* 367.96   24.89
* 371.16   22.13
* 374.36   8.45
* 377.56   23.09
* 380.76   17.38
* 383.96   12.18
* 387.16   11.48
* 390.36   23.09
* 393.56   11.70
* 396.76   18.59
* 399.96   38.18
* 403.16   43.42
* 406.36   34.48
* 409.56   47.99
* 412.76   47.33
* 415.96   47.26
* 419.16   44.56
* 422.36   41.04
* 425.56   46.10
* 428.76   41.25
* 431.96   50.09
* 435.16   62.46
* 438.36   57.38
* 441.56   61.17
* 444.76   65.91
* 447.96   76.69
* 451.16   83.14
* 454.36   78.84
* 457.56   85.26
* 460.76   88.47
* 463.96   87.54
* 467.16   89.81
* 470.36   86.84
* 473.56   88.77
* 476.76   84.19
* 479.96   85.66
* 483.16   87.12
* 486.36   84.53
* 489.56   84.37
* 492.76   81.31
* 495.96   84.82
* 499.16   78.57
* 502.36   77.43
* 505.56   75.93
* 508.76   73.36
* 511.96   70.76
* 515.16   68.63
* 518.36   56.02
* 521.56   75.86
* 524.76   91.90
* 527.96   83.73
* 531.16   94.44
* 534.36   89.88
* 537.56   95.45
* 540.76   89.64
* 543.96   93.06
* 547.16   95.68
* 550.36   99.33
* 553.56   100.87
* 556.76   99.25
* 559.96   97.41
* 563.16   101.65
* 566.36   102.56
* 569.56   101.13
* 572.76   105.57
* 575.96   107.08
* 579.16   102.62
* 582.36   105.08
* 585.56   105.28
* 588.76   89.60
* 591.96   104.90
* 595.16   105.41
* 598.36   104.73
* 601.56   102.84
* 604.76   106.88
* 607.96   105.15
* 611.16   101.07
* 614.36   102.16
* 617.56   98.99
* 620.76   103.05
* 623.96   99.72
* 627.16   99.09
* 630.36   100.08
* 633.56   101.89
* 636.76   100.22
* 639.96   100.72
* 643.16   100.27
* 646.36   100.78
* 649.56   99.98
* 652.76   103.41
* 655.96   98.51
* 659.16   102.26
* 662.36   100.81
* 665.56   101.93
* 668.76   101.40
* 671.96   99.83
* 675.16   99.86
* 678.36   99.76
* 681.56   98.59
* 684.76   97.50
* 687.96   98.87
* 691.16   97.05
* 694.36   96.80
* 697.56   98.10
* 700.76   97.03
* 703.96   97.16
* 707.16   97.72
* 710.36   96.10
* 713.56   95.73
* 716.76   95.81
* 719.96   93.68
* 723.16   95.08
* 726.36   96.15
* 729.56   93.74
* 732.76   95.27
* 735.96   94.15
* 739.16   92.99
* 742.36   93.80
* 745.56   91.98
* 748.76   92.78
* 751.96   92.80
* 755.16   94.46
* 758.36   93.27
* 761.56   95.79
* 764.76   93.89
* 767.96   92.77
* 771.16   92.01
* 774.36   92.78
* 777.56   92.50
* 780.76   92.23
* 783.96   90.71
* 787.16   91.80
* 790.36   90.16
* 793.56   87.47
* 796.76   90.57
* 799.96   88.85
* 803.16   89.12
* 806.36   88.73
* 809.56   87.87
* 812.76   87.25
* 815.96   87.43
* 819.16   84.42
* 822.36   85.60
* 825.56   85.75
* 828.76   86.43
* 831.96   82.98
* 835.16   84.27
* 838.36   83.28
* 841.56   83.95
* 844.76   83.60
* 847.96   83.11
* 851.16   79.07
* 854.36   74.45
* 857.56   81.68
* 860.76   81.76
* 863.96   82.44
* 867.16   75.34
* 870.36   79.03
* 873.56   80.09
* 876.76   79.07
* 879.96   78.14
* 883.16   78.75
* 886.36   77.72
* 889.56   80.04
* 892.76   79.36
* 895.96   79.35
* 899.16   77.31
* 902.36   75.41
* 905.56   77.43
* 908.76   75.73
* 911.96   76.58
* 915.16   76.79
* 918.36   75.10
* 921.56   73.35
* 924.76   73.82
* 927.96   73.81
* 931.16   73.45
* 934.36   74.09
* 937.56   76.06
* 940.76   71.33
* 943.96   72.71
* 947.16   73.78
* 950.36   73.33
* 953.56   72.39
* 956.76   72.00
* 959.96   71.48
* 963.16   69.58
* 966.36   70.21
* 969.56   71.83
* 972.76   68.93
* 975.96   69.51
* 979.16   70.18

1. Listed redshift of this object 0.000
